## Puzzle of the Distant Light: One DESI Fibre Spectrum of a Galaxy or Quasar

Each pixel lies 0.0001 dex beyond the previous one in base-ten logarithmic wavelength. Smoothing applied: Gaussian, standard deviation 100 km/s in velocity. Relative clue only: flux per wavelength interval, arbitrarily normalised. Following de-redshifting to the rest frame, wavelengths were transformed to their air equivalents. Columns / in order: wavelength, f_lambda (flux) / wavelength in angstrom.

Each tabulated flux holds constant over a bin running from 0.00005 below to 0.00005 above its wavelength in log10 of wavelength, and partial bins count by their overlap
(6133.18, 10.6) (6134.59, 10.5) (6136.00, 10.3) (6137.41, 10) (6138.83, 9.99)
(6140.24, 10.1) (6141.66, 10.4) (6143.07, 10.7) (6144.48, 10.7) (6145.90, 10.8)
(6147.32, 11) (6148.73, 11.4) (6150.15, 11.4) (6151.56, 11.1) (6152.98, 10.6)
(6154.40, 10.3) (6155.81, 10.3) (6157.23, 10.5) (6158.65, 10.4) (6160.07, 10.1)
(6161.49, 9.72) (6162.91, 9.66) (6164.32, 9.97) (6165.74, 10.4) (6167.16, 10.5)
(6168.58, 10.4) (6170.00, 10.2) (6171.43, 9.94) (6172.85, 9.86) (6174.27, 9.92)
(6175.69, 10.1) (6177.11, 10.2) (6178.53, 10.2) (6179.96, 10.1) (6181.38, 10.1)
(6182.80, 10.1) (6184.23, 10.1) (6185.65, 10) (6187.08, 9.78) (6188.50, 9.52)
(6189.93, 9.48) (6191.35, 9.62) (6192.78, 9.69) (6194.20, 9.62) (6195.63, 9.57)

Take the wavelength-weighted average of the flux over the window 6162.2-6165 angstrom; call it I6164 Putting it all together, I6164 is 9.84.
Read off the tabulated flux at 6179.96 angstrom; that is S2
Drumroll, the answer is 10.1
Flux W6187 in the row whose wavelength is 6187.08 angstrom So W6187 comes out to 9.78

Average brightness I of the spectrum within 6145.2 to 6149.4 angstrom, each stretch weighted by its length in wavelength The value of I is 11.1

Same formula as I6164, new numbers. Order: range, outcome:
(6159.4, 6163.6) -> 9.82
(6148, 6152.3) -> 11.3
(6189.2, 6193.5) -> 9.6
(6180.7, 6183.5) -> 10.1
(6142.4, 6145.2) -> 10.7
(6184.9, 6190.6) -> 9.7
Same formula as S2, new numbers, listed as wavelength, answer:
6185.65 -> 10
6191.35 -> 9.62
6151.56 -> 11.1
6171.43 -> 9.94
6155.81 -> 10.3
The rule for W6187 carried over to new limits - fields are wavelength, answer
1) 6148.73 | 11.4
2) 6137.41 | 10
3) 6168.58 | 10.4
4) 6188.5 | 9.52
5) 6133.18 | 10.6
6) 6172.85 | 9.86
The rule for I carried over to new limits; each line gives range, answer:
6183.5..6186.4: 10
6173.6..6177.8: 10.1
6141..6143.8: 10.6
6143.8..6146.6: 10.7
